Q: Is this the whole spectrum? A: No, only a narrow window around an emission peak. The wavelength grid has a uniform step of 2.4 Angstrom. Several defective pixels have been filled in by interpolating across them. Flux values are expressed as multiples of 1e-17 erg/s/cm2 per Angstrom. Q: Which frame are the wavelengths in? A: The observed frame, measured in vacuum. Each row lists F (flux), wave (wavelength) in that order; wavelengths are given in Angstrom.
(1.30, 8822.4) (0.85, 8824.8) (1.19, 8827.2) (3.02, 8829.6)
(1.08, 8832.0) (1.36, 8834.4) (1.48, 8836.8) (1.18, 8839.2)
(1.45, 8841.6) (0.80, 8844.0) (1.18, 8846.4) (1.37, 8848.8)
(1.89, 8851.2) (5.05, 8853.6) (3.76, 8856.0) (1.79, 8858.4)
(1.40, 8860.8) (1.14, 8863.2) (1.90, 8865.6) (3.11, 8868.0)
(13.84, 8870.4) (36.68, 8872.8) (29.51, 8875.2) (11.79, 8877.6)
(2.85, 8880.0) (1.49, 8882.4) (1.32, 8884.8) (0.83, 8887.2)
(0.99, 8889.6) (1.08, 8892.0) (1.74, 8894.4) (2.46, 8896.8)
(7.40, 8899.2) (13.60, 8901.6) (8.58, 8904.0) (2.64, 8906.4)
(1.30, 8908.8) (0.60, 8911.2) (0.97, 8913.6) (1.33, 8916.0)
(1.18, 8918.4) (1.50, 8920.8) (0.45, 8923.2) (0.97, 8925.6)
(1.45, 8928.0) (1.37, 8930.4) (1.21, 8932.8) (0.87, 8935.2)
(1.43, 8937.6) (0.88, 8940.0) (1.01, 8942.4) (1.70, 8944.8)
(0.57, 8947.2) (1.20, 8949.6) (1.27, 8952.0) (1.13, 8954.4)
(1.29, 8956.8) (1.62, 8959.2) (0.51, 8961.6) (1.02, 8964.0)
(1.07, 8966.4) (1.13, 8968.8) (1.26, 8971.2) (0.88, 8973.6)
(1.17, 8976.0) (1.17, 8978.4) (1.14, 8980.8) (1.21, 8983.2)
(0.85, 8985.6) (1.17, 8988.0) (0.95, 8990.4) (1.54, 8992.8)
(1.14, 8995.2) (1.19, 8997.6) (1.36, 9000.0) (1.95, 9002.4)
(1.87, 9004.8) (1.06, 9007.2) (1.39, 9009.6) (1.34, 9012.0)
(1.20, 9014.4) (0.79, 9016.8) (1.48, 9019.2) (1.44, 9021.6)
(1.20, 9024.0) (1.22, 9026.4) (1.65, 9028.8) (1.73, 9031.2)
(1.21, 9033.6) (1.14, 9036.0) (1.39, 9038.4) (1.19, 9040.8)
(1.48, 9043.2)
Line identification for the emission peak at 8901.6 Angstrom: [N II]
